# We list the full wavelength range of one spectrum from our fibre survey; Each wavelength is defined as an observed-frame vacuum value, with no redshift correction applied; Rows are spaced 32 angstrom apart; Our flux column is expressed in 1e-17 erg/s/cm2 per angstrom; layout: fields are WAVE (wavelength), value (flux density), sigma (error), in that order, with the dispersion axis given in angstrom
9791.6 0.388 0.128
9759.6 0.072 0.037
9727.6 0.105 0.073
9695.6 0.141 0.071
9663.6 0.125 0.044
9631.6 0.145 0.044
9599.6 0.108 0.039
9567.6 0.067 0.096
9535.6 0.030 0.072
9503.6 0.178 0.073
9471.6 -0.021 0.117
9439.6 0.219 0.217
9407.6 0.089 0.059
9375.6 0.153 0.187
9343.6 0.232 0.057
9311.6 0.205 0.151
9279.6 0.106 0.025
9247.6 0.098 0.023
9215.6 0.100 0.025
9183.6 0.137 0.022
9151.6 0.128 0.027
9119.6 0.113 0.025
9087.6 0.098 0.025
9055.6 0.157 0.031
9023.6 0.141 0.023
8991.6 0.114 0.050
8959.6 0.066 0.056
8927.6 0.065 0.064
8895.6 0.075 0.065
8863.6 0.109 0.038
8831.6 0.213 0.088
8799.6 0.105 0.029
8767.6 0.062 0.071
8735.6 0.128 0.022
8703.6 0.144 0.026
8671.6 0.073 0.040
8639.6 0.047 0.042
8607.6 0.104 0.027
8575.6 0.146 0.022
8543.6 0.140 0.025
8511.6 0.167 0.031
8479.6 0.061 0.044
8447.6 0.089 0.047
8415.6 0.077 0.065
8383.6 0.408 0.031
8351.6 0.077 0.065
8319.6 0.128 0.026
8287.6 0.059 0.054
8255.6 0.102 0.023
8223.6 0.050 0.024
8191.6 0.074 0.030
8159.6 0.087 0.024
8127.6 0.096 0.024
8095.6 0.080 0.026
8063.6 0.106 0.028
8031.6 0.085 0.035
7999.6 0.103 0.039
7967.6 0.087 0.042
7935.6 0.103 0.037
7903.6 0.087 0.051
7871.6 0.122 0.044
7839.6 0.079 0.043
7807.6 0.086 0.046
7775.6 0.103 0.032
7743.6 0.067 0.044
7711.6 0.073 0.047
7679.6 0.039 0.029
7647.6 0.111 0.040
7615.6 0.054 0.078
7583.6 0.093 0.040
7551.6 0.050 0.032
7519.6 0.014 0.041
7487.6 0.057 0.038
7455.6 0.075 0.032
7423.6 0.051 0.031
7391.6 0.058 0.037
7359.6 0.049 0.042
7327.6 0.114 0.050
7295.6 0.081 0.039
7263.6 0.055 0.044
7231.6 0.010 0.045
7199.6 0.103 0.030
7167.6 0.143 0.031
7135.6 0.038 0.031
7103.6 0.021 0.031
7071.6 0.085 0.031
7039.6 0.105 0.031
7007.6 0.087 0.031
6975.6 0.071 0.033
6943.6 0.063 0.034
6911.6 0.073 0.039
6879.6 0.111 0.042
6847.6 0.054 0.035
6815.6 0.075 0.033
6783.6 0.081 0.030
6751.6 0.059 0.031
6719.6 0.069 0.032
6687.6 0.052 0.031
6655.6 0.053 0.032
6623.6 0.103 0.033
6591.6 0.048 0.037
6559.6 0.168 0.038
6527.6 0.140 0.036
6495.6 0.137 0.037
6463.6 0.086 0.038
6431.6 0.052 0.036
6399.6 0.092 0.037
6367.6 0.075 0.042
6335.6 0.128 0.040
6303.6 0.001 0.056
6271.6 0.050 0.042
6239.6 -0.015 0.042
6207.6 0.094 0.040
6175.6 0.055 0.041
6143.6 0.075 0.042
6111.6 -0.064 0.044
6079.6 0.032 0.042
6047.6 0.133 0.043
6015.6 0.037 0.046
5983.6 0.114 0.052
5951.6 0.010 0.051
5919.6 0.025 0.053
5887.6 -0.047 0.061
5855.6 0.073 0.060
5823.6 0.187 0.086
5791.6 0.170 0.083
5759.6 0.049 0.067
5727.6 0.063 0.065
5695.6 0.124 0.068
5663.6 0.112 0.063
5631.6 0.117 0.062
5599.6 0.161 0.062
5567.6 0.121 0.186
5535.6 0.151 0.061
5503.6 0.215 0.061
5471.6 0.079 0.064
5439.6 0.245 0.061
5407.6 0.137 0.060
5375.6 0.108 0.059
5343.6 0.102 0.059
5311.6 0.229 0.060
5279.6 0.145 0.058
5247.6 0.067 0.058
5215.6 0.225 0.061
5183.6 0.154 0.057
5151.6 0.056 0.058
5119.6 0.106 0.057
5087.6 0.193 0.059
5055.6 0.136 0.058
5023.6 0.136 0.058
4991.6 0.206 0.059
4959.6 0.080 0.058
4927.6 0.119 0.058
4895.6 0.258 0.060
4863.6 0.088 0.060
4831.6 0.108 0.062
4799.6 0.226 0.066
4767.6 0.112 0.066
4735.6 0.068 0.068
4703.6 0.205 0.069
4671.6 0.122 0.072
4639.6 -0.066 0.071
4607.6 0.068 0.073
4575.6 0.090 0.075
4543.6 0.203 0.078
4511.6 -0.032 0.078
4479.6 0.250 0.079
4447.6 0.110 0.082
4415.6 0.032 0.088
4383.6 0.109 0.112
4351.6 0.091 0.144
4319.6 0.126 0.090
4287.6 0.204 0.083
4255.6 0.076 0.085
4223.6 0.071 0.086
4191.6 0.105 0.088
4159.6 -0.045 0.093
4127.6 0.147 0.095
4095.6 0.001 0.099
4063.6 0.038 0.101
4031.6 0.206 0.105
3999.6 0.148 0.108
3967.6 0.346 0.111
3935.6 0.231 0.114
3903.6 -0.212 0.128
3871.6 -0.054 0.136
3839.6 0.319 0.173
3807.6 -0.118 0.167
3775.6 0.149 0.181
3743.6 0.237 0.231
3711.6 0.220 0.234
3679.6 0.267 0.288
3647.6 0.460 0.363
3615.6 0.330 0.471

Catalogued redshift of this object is 1.25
